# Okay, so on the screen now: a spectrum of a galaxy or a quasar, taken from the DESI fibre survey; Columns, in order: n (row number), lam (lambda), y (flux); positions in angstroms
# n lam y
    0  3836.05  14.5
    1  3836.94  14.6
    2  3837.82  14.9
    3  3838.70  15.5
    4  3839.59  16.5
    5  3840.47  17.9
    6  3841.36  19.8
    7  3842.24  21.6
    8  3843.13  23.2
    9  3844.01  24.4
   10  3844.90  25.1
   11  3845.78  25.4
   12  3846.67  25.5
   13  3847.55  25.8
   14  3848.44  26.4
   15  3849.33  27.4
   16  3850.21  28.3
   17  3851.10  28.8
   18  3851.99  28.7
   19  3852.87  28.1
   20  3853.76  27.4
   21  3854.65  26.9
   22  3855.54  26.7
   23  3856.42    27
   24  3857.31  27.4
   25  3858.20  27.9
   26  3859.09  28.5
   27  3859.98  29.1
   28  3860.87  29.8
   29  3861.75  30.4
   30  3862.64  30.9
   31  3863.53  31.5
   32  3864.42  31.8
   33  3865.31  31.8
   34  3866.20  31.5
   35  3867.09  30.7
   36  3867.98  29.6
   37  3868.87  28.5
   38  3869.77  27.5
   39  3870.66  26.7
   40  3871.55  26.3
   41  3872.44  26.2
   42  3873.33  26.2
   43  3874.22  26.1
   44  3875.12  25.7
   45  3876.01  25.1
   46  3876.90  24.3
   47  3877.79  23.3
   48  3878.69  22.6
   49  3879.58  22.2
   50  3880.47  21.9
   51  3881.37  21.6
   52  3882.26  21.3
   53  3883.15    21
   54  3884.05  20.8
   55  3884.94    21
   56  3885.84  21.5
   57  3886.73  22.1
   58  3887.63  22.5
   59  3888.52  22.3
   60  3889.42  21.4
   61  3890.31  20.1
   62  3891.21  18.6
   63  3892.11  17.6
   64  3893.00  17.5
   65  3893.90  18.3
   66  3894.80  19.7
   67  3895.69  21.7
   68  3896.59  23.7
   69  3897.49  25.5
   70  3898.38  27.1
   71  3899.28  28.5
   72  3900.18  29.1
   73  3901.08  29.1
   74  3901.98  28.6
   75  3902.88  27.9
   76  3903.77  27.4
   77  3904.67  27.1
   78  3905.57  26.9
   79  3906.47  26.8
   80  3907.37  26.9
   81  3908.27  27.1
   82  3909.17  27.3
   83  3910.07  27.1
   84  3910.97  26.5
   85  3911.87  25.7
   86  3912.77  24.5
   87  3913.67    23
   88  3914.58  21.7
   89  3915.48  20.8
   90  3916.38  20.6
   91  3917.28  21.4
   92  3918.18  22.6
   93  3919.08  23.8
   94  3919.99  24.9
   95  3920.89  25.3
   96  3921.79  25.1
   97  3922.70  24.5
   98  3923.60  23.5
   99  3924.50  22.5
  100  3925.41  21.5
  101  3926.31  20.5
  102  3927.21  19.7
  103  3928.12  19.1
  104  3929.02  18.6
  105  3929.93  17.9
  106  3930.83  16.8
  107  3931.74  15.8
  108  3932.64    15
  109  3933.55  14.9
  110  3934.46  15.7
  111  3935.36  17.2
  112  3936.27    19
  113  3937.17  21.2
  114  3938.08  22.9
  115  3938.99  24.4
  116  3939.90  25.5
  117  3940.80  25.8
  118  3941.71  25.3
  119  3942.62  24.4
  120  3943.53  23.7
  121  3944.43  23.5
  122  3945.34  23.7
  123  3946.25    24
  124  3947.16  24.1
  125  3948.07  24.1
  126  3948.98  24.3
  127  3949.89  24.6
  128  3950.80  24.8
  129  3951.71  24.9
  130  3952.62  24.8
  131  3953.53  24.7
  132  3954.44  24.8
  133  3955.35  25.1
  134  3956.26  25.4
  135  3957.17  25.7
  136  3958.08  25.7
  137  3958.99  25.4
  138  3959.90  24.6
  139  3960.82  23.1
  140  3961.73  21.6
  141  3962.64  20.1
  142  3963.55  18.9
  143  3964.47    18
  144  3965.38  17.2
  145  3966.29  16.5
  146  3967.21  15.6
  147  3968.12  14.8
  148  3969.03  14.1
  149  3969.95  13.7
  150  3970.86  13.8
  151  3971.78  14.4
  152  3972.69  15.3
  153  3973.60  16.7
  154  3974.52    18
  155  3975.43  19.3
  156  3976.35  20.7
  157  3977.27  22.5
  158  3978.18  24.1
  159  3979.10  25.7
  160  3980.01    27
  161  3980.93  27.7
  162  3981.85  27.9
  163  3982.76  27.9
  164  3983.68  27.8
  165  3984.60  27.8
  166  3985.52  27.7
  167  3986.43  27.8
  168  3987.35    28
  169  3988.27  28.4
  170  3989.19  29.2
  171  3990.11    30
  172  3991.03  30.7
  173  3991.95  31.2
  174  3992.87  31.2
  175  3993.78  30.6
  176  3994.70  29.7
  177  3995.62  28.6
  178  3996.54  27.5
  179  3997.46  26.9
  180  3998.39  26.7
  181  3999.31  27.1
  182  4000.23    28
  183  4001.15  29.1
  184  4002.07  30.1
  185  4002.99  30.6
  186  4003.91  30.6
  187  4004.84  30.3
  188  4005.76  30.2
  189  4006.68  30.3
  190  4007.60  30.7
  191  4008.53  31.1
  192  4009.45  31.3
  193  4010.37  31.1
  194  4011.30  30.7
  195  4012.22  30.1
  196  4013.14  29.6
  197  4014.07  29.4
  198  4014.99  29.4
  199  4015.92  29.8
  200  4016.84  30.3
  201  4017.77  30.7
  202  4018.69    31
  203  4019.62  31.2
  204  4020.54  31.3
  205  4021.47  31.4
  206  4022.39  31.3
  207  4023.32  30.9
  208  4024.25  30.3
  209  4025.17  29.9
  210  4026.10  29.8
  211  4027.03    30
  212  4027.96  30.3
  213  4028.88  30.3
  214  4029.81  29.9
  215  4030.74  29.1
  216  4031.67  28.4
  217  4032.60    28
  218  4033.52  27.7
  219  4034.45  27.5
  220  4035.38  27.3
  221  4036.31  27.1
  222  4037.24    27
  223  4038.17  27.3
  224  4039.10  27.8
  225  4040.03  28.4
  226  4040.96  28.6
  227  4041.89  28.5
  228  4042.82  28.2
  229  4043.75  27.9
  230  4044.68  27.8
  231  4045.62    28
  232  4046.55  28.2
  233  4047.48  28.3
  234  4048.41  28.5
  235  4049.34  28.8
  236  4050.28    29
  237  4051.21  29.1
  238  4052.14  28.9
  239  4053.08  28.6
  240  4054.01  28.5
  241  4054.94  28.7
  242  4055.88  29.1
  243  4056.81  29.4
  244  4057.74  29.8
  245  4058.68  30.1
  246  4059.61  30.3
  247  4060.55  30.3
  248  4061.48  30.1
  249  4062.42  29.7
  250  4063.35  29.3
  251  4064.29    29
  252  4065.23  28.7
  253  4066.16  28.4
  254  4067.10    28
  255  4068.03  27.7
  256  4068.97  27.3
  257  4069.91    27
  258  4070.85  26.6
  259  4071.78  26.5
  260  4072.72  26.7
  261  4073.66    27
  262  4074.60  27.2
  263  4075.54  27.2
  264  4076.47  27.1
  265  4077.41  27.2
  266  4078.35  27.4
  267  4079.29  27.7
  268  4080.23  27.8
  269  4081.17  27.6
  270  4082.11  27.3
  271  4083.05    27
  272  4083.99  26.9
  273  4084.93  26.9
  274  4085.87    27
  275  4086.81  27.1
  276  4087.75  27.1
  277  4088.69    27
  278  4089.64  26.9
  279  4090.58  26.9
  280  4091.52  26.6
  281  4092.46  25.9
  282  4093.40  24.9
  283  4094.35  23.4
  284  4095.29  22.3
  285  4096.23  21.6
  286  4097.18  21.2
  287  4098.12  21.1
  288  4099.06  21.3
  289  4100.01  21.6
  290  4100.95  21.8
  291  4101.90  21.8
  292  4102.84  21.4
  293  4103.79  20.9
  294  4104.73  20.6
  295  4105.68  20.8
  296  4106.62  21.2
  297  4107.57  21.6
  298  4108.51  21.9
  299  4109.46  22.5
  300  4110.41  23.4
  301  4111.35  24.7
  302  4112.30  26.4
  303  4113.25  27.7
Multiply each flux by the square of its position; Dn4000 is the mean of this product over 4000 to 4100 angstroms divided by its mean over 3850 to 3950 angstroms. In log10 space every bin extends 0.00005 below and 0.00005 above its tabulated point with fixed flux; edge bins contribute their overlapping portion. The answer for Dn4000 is 1.3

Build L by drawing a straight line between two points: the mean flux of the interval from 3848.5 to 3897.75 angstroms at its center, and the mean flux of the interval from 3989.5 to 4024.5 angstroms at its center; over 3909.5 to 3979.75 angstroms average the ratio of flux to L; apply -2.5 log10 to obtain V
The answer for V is 0.28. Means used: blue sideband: 25.3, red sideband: 30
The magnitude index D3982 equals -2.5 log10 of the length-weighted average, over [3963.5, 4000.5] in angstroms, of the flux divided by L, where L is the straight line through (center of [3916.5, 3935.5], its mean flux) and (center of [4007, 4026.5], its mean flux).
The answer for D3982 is 0.13 mag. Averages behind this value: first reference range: 20.4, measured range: 23.8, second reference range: 30.5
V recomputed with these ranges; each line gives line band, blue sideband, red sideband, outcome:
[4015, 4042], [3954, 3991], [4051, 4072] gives -0.11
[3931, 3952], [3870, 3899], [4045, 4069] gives 0.13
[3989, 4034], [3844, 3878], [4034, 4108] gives -0.11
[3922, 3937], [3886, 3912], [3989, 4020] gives 0.34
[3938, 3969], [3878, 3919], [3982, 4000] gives 0.16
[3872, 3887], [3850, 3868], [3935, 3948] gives 0.20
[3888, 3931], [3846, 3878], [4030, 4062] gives 0.19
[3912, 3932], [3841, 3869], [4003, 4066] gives 0.29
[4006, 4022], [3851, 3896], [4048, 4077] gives -0.11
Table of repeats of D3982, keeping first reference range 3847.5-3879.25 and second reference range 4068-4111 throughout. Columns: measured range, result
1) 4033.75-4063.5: -0.129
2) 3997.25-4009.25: -0.135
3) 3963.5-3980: 0.417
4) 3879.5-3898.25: 0.284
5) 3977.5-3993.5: -0.079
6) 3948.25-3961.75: 0.080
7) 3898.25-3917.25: 0.048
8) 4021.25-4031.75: -0.174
